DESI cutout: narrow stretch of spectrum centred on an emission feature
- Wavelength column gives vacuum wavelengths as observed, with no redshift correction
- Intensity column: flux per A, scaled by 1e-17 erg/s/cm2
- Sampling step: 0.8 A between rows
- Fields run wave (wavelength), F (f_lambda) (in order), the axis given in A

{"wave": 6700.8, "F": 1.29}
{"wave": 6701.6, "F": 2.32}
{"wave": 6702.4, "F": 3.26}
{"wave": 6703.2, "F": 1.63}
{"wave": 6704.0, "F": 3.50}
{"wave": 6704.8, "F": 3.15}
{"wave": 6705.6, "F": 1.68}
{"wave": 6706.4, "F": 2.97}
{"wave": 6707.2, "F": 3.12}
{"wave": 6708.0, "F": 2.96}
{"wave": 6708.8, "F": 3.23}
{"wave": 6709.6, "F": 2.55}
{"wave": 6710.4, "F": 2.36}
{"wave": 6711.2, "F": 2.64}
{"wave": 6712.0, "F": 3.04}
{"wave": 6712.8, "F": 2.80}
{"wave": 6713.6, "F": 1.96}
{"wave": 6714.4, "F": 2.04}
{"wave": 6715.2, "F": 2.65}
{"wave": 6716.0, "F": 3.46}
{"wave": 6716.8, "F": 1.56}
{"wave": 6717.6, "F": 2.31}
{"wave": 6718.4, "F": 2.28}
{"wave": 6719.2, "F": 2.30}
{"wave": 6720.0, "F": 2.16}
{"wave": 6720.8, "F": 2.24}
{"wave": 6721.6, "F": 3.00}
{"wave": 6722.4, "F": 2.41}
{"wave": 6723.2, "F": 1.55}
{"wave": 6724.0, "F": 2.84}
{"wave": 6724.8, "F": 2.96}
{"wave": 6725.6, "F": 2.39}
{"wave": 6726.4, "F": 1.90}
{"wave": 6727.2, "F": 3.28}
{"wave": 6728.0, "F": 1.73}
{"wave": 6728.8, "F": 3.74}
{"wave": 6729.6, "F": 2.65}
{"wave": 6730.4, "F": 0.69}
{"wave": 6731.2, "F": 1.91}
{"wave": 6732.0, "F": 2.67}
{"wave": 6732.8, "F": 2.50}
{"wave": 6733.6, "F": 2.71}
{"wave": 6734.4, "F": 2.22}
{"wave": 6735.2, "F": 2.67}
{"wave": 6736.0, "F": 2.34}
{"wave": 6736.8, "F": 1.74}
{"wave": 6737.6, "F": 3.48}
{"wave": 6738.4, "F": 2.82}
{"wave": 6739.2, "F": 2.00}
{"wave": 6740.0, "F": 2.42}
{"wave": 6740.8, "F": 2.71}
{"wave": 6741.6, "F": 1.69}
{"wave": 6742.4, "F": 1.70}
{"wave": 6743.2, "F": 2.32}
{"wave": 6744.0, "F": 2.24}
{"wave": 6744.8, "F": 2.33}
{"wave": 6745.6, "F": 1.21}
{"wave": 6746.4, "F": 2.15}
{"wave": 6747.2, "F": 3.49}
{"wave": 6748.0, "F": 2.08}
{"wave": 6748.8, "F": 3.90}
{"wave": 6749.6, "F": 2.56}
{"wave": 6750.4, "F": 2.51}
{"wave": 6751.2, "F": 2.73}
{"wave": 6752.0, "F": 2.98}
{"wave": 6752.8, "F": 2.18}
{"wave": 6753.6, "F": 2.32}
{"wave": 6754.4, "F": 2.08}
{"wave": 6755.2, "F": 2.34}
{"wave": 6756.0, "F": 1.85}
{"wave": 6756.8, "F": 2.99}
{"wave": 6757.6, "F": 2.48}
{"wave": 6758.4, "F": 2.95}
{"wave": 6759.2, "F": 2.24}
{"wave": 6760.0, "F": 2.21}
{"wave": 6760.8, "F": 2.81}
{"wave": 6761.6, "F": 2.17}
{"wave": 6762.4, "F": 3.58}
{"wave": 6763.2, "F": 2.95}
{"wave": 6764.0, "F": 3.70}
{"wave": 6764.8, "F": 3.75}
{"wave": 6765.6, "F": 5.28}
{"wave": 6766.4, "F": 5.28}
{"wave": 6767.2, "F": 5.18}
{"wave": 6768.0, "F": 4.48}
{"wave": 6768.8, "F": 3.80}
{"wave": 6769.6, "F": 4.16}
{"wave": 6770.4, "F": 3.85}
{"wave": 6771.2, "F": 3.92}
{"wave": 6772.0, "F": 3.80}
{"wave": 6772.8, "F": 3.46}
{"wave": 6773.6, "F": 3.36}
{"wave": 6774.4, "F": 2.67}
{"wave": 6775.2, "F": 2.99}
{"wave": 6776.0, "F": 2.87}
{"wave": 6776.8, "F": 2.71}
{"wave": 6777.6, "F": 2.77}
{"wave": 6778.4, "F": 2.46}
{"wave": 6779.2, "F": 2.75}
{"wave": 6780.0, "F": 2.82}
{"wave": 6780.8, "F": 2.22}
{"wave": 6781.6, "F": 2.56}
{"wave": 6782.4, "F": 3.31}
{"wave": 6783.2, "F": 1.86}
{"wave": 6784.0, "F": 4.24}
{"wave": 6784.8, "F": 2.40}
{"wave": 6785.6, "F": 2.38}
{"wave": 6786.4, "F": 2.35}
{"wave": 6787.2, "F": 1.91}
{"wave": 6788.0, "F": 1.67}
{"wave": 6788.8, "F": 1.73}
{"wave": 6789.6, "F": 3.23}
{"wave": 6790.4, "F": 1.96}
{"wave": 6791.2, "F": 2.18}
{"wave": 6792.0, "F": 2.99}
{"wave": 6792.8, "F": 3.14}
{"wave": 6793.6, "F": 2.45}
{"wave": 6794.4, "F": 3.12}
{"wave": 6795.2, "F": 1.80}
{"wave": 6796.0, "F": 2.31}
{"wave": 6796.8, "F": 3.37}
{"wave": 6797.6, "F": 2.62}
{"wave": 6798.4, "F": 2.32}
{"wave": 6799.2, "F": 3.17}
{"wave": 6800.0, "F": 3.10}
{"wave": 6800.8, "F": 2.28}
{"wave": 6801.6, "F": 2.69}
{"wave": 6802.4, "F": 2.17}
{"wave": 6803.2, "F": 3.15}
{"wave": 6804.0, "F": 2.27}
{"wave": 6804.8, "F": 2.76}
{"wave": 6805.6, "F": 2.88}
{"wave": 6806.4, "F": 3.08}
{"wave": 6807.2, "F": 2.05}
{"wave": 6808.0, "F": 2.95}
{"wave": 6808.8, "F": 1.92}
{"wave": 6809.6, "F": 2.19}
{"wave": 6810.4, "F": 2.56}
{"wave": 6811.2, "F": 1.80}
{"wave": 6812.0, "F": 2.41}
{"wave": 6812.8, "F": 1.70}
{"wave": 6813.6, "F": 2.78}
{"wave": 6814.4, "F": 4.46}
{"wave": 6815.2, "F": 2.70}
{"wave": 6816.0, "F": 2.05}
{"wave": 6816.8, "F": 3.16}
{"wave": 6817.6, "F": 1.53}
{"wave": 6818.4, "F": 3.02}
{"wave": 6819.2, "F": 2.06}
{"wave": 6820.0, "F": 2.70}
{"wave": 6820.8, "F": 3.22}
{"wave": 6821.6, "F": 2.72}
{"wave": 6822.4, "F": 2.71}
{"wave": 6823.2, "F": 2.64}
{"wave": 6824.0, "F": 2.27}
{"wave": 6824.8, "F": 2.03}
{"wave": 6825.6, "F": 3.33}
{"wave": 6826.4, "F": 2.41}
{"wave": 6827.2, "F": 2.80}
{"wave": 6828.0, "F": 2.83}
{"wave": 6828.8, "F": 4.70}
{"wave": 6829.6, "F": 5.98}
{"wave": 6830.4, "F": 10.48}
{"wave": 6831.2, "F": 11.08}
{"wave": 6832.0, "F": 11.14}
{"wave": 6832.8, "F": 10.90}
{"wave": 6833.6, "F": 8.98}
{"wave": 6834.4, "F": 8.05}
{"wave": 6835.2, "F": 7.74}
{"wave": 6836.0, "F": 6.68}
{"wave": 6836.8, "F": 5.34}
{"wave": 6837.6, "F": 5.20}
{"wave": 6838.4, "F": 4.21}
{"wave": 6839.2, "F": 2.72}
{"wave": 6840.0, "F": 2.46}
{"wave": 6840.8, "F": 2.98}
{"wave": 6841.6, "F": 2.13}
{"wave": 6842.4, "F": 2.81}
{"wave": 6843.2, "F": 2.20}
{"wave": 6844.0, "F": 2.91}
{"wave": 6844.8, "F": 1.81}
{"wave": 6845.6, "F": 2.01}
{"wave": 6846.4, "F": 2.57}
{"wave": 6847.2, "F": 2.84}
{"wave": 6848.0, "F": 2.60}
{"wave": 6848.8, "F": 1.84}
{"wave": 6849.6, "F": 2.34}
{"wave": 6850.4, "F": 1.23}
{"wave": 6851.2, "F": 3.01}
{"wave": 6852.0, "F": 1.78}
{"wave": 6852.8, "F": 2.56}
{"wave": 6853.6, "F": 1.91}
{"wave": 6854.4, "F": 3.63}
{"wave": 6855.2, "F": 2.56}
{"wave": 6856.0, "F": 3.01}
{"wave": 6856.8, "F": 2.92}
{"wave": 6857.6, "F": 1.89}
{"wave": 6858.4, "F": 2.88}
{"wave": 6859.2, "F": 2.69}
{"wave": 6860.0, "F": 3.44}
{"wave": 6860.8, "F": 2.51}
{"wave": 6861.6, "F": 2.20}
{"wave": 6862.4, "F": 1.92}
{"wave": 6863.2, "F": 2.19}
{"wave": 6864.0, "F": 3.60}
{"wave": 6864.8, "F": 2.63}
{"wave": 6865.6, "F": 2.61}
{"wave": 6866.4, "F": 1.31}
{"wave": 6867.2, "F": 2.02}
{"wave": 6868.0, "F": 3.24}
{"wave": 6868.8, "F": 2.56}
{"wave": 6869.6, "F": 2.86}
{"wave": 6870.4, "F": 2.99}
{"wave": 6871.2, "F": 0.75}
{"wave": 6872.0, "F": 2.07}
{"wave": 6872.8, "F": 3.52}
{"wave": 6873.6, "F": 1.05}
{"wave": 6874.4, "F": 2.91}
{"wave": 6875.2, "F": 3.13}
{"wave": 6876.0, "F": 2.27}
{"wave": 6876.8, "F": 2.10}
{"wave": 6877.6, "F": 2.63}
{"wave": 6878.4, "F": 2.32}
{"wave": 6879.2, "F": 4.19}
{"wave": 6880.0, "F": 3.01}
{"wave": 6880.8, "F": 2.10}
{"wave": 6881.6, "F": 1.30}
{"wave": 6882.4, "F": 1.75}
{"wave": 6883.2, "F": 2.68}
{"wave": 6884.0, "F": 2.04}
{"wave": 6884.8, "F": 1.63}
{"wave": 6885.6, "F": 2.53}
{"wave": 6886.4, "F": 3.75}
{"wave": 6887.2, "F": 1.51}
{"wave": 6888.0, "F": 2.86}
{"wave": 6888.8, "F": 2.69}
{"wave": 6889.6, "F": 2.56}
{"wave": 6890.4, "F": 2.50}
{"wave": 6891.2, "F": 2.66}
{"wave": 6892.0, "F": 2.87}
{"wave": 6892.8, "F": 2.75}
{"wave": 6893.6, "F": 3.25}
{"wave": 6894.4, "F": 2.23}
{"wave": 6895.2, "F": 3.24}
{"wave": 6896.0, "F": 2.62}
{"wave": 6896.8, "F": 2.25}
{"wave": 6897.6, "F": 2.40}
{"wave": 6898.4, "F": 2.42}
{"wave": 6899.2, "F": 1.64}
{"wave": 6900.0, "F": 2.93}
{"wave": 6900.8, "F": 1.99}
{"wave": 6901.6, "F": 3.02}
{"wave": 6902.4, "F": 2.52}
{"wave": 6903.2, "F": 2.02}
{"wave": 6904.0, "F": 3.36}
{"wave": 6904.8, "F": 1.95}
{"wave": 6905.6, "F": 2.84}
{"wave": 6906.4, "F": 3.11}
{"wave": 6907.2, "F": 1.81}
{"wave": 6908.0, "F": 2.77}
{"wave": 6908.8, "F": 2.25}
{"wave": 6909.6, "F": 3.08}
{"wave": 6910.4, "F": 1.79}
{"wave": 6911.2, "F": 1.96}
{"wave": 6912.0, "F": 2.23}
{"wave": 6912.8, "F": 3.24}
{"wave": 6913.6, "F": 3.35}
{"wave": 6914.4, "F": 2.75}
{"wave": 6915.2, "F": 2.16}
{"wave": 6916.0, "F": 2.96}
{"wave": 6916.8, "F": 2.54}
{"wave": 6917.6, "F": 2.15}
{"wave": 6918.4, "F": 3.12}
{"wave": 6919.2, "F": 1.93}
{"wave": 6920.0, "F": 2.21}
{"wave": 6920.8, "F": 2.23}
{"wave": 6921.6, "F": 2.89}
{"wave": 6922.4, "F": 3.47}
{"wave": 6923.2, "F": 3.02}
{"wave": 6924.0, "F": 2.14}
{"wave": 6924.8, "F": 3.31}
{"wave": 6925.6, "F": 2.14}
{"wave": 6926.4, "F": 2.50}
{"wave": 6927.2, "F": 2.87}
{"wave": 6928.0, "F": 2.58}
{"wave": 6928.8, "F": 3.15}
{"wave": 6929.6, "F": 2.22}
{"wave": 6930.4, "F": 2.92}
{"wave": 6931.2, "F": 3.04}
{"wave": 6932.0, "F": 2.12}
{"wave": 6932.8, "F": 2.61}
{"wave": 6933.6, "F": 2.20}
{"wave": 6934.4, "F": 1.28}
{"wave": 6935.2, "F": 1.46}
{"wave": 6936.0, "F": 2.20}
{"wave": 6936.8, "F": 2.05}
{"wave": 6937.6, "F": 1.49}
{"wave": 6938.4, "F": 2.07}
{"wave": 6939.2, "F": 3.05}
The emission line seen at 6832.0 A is [O III]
